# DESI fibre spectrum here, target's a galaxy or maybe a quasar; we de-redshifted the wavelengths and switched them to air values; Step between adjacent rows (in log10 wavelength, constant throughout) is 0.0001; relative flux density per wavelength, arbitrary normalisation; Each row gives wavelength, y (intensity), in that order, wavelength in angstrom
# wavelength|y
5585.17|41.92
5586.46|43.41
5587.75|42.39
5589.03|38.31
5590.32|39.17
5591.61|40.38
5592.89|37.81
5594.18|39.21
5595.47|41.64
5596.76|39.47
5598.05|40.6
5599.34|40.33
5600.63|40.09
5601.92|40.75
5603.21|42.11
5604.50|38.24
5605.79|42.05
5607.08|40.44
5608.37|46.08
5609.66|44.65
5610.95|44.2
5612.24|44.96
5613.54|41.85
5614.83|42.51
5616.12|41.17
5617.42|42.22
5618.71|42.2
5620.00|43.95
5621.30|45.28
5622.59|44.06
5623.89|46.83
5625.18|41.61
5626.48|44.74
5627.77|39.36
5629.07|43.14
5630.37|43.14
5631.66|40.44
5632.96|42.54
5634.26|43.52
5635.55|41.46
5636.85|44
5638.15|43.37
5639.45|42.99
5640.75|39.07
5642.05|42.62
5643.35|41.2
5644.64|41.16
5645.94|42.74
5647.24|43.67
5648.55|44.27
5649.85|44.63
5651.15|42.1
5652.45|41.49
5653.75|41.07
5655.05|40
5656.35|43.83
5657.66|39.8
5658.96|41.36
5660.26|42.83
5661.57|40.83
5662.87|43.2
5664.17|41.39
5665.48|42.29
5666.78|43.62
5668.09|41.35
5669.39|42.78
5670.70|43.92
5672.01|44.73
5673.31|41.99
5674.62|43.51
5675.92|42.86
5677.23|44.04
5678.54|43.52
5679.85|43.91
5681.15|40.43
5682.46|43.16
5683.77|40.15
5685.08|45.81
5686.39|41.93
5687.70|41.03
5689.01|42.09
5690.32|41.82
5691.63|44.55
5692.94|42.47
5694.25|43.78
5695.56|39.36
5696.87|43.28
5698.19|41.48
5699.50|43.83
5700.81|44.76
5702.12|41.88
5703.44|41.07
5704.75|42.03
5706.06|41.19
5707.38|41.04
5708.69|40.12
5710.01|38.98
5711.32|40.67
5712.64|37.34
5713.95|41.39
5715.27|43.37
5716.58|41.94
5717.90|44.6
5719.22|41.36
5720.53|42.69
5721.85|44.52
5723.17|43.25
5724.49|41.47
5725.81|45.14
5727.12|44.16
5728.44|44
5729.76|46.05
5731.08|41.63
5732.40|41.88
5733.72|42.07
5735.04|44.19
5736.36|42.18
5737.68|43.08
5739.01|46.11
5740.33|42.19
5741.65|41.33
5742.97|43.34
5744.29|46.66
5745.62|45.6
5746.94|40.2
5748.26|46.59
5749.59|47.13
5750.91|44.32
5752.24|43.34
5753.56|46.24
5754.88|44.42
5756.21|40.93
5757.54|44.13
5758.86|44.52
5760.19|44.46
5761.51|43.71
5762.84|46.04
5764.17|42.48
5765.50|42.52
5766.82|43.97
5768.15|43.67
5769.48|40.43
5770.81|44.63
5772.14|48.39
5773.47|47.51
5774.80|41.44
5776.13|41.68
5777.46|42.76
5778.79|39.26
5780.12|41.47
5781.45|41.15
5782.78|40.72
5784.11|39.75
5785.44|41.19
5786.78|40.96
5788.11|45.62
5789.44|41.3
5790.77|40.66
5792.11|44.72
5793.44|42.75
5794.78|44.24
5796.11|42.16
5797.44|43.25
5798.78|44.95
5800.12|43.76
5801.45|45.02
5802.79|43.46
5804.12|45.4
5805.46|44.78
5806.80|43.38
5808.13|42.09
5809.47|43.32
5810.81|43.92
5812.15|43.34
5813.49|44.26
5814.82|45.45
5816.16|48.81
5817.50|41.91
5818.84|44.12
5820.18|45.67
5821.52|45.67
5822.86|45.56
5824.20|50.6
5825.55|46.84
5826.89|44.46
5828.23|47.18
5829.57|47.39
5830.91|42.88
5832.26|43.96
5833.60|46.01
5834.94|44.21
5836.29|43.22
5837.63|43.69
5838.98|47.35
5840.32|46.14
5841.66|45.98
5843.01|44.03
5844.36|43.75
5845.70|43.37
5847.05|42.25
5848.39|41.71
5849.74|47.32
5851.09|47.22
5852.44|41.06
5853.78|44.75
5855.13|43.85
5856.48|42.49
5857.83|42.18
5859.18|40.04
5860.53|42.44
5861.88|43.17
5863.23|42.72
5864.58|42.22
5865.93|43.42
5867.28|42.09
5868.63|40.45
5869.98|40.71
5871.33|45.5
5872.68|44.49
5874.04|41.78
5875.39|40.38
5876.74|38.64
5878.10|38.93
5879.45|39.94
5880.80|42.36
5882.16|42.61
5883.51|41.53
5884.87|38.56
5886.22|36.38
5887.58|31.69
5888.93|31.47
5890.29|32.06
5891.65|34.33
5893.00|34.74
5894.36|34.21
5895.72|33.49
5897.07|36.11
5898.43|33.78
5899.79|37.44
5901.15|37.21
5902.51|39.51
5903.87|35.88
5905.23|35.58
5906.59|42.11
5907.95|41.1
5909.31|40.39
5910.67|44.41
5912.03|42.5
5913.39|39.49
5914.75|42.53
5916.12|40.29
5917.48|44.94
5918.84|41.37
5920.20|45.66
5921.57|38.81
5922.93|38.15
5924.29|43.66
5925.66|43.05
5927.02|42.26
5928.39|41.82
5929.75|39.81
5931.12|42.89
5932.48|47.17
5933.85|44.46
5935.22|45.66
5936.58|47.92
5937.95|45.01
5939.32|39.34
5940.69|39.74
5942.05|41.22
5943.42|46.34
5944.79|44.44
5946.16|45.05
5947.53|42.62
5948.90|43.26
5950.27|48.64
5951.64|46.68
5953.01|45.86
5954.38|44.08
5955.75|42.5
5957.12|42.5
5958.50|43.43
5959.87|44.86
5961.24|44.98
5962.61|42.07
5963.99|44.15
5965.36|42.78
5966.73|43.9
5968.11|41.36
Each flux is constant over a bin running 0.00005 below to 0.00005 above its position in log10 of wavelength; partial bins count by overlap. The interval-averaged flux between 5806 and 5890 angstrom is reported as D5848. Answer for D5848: 43.1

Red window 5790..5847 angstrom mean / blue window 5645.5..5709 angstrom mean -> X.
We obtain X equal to 1.05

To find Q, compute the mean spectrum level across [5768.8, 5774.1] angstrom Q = 45.2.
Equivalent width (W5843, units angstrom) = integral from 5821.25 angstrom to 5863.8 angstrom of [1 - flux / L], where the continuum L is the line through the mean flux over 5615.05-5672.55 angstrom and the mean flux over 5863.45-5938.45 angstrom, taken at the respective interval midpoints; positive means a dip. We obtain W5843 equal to -3.9 angstrom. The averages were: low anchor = 42.5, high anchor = 40.2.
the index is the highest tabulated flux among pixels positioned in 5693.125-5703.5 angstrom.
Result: 44.76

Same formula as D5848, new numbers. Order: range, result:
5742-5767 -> 44.2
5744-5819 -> 43.6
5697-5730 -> 42.3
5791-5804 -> 43.8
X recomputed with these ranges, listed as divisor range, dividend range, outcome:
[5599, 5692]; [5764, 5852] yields 1.03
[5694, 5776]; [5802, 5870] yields 1.02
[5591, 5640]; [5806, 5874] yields 1.05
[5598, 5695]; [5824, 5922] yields 0.97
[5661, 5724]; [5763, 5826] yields 1.03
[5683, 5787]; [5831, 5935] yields 0.96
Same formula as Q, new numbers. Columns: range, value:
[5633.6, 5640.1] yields 43.1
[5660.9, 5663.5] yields 42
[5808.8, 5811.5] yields 43.5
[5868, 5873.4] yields 42.8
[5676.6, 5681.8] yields 43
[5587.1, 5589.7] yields 40.3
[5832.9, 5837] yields 44.5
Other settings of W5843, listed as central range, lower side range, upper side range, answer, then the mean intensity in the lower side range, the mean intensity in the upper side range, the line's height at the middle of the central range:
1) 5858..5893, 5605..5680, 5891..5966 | 1.70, 42.7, 41.7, 41.9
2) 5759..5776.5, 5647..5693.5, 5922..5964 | -0.42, 42.6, 43.6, 42.9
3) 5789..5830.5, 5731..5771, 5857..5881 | -1.77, 43.7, 41.7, 42.7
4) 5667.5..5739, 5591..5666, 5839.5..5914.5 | -1.61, 42.1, 40.4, 41.6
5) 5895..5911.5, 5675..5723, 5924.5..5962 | 2.08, 42.2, 43.9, 43.6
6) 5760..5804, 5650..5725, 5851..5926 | -1.98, 42.2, 40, 41.2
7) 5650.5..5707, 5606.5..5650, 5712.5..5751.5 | 1.02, 42.9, 43.4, 43.2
